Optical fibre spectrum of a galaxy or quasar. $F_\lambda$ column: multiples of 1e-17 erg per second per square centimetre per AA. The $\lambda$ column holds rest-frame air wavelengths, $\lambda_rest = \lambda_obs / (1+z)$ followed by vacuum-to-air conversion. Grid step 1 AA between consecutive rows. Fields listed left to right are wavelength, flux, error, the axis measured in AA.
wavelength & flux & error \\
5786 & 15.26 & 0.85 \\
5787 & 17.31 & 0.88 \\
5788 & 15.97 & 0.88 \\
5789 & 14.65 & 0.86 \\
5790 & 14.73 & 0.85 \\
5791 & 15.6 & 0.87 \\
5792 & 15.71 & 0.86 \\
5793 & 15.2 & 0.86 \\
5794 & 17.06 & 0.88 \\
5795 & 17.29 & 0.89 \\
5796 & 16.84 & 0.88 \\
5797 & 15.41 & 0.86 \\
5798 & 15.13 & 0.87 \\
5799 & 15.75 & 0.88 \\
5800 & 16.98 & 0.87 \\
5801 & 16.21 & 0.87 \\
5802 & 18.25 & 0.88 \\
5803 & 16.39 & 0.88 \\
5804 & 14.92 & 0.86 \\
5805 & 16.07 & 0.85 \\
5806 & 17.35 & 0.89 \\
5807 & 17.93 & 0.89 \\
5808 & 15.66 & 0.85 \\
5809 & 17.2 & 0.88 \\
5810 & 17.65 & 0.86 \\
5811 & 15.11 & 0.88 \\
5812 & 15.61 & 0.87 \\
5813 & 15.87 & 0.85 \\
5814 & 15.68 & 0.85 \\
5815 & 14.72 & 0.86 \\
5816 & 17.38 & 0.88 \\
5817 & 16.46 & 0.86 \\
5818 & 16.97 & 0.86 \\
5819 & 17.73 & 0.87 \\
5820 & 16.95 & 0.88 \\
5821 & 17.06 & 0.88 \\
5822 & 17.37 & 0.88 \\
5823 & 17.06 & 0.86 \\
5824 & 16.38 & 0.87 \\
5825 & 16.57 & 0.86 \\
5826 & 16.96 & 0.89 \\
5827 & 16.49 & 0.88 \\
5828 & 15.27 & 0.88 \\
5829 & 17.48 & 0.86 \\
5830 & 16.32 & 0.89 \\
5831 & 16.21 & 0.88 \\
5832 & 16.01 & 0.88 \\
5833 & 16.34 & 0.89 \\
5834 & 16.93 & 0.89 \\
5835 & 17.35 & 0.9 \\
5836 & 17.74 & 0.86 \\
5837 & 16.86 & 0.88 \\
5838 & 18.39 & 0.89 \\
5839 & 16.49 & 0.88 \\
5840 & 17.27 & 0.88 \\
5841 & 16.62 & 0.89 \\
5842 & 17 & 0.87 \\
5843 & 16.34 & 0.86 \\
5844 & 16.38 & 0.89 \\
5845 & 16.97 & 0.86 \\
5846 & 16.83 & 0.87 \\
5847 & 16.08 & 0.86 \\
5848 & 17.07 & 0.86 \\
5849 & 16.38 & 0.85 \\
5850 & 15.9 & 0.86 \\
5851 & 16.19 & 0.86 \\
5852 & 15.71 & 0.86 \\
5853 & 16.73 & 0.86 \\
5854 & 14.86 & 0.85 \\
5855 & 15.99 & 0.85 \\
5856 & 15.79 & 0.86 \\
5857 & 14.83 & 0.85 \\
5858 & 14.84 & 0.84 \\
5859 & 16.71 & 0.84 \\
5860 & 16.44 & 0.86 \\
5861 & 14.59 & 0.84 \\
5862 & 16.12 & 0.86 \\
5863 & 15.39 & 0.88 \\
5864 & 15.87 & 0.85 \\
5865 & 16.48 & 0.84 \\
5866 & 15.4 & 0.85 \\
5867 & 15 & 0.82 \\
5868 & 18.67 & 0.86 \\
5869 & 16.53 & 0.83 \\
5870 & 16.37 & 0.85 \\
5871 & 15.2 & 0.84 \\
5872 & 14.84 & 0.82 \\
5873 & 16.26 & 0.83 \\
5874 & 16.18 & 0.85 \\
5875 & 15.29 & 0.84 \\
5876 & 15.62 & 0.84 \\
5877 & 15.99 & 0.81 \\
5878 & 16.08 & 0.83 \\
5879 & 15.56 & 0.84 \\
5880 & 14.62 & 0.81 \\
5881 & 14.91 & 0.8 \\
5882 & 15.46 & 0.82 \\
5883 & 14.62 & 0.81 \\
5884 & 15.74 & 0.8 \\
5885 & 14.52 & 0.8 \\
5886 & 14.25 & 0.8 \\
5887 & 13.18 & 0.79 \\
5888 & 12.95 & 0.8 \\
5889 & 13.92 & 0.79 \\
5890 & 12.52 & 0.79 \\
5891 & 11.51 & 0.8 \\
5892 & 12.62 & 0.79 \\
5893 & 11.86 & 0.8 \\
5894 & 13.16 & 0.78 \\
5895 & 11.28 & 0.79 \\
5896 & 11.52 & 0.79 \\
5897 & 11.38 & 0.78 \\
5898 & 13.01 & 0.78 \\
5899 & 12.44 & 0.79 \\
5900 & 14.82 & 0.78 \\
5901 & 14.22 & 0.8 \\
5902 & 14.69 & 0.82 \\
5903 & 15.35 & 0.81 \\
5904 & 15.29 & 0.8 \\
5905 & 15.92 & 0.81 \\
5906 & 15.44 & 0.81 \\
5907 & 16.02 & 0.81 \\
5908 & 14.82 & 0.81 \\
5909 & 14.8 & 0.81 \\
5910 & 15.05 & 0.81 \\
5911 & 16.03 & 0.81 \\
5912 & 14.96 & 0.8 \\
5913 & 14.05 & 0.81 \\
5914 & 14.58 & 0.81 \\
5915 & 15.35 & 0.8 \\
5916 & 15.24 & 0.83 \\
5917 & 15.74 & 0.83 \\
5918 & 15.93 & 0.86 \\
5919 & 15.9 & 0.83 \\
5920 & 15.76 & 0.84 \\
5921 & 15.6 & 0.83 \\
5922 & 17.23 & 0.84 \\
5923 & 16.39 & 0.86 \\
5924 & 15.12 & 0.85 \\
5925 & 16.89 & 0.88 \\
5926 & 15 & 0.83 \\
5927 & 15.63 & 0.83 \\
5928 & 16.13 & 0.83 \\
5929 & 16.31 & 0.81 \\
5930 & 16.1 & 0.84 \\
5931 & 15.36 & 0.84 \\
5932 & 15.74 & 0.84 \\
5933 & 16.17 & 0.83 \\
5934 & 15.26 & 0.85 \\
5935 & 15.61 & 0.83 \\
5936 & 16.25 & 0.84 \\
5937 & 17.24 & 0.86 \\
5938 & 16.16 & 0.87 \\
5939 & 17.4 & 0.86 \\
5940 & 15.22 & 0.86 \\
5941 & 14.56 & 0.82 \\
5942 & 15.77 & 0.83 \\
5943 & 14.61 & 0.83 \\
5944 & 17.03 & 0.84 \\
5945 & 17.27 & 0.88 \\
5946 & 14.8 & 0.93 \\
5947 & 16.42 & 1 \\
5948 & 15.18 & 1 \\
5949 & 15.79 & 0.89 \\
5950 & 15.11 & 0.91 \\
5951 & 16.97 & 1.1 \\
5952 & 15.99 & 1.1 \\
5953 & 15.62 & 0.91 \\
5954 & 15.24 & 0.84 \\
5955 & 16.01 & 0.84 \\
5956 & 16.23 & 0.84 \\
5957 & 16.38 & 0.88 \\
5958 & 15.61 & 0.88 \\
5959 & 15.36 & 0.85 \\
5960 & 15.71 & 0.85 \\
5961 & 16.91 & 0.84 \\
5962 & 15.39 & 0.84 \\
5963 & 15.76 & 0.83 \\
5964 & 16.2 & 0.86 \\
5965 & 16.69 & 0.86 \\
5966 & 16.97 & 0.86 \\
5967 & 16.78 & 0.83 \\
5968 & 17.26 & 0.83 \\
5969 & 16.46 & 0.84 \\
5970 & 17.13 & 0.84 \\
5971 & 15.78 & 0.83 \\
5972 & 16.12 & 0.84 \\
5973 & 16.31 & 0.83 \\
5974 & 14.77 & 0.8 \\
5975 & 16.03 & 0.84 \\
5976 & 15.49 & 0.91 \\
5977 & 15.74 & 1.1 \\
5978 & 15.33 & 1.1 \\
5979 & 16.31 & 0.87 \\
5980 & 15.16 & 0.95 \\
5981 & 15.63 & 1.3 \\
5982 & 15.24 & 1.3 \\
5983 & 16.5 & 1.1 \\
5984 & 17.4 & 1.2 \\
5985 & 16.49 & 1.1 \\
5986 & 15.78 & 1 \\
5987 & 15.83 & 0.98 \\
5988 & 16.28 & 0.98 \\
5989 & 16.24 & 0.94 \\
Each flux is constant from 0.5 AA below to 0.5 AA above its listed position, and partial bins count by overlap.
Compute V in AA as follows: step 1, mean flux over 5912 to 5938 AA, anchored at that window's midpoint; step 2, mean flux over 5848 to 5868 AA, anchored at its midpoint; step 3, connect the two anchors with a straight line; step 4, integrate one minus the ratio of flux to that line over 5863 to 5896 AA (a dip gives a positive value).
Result 2.3 AA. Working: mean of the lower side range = 15.9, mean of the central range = 14.7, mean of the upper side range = 15.8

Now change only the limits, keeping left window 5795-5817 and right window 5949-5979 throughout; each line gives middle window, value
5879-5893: 2.0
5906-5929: 0.8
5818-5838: -0.7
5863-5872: 0.1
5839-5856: -0.1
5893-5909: 2.2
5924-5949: 0.3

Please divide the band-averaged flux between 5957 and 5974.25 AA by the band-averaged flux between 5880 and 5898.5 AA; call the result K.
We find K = 1.22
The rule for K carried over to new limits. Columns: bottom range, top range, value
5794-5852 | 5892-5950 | 0.92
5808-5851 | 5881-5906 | 0.82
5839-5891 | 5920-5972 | 1.03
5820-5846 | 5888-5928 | 0.87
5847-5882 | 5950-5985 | 1.01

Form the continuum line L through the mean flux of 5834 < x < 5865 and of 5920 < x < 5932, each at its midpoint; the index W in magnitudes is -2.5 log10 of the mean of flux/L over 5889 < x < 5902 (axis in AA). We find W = 0.261 mag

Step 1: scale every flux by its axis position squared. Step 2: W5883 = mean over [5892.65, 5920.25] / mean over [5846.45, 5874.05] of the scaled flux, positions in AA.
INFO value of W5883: 0.9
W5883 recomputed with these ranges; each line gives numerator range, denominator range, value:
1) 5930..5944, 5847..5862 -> 1.03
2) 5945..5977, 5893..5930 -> 1.09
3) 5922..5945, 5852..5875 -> 1.03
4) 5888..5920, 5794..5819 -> 0.89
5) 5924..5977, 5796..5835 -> 1.02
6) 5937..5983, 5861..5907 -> 1.12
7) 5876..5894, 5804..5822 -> 0.88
